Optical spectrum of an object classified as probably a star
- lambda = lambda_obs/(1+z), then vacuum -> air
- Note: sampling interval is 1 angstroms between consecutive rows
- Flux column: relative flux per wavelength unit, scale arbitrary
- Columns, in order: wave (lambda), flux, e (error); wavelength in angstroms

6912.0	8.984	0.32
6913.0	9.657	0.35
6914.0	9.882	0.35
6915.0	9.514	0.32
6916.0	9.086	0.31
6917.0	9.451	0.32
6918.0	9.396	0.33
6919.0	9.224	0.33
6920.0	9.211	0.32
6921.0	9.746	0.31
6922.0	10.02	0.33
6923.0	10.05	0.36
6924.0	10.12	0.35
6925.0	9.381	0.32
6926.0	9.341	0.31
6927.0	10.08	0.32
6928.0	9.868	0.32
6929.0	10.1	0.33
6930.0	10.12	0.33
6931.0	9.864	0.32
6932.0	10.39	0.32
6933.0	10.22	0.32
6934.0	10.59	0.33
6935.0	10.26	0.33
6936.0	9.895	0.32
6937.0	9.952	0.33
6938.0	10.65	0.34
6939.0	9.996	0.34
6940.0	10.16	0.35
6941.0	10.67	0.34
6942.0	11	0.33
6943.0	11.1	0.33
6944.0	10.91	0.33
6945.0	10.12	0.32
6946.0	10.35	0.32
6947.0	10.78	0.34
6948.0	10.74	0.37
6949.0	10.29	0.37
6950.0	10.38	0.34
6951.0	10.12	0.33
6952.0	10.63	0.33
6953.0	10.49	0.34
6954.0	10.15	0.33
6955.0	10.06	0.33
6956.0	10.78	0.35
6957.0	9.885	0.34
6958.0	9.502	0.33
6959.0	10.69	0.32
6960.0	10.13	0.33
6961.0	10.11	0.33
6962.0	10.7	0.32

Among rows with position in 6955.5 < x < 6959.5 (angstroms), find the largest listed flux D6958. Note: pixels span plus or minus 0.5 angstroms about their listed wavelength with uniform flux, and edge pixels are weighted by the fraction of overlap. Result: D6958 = 10.78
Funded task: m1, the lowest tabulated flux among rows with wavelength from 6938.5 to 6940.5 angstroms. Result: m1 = 9.996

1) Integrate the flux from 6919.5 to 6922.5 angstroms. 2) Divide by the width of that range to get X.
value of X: 9.66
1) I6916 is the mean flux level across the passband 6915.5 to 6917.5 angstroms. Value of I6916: 9.27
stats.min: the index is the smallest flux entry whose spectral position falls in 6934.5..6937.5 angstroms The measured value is 9.895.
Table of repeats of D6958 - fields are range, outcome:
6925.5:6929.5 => 10.1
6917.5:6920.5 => 9.396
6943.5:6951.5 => 10.91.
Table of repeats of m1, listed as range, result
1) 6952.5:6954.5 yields 10.15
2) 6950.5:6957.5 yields 9.885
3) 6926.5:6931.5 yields 9.864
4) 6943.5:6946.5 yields 10.12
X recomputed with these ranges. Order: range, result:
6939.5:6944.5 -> 10.8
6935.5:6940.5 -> 10.1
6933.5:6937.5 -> 10.2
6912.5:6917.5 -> 9.52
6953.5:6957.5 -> 10.2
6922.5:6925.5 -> 9.85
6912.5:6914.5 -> 9.77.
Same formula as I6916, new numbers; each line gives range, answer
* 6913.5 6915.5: 9.7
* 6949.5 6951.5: 10.2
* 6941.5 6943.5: 11.1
